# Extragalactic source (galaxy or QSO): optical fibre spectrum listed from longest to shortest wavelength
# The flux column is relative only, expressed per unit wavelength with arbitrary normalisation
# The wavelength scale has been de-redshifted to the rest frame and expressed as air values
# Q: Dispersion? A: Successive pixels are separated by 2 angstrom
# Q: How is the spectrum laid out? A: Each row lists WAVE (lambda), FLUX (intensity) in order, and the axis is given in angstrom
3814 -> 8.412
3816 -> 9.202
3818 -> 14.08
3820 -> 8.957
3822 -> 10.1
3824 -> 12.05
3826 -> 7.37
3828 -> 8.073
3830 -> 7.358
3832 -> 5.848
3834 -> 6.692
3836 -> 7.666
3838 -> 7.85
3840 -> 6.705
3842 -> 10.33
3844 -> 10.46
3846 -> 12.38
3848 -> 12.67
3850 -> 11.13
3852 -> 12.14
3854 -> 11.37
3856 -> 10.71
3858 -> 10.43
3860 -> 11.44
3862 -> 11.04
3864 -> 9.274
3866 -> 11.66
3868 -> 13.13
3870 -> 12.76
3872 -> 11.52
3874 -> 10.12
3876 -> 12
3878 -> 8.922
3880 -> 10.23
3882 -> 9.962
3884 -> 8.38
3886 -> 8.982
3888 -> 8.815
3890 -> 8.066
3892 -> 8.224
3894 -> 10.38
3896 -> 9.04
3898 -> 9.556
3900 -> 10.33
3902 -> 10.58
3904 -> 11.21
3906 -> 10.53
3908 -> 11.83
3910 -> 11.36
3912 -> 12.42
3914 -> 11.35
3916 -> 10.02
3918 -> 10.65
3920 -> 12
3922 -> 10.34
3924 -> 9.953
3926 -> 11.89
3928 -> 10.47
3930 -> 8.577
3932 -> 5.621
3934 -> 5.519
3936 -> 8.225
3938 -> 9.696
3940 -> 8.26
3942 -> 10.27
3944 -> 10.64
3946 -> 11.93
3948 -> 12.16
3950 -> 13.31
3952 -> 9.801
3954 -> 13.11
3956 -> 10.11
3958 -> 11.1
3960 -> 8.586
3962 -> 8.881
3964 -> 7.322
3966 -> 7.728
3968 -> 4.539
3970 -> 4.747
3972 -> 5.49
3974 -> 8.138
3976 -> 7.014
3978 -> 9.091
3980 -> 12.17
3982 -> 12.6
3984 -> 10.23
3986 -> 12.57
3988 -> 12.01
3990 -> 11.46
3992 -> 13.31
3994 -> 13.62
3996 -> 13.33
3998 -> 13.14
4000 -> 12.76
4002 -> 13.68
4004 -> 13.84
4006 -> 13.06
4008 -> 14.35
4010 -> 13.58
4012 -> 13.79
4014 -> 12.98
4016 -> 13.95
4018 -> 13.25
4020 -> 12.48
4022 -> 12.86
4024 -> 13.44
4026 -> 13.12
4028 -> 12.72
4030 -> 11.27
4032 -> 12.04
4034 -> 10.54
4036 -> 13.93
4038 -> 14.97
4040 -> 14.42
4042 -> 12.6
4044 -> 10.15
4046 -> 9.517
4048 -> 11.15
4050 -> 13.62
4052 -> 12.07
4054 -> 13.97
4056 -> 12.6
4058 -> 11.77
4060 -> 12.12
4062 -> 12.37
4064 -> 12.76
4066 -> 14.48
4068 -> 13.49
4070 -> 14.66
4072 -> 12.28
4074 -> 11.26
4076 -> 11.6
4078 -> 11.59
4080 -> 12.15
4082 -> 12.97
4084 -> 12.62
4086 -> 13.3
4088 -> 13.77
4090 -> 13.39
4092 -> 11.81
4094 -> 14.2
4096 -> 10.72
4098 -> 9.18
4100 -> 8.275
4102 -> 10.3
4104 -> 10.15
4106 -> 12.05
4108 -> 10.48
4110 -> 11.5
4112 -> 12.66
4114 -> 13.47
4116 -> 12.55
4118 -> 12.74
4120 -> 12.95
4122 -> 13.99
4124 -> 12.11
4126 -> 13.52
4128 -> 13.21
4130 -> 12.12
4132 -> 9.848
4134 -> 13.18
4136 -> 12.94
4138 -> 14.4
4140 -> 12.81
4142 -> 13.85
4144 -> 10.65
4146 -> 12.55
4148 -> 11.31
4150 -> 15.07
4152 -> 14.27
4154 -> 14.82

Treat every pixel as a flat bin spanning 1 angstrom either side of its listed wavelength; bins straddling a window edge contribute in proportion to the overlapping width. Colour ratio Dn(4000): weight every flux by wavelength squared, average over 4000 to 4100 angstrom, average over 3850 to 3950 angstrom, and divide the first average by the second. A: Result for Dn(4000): 1.32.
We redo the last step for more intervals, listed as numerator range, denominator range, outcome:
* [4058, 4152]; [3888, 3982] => 1.40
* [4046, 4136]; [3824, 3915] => 1.36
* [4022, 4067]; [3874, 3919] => 1.33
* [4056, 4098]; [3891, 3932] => 1.31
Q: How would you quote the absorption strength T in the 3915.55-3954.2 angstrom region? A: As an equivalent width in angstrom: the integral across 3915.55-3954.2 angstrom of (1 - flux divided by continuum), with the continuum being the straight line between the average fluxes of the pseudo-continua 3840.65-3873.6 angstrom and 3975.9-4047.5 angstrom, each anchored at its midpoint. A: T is 6.1 angstrom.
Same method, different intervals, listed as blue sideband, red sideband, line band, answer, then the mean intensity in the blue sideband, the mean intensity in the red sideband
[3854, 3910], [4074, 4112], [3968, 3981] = 4.07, 10.4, 11.7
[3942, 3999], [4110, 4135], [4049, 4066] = -1.65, 10.3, 12.6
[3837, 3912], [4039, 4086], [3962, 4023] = 2.52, 10.4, 12.5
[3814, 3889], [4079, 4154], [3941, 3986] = 5.91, 10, 12.4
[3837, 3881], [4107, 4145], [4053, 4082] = -1.11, 10.8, 12.6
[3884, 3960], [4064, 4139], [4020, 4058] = -3.03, 10.1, 12.3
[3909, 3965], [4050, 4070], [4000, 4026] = -3.32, 10.1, 13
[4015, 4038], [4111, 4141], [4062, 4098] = 0.44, 12.8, 12.8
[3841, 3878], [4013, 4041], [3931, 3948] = 4.42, 11.3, 13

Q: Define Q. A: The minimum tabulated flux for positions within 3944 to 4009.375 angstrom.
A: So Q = 4.539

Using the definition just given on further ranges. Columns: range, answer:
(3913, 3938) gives 5.519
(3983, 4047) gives 9.517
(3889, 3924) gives 8.066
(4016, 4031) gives 11.27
